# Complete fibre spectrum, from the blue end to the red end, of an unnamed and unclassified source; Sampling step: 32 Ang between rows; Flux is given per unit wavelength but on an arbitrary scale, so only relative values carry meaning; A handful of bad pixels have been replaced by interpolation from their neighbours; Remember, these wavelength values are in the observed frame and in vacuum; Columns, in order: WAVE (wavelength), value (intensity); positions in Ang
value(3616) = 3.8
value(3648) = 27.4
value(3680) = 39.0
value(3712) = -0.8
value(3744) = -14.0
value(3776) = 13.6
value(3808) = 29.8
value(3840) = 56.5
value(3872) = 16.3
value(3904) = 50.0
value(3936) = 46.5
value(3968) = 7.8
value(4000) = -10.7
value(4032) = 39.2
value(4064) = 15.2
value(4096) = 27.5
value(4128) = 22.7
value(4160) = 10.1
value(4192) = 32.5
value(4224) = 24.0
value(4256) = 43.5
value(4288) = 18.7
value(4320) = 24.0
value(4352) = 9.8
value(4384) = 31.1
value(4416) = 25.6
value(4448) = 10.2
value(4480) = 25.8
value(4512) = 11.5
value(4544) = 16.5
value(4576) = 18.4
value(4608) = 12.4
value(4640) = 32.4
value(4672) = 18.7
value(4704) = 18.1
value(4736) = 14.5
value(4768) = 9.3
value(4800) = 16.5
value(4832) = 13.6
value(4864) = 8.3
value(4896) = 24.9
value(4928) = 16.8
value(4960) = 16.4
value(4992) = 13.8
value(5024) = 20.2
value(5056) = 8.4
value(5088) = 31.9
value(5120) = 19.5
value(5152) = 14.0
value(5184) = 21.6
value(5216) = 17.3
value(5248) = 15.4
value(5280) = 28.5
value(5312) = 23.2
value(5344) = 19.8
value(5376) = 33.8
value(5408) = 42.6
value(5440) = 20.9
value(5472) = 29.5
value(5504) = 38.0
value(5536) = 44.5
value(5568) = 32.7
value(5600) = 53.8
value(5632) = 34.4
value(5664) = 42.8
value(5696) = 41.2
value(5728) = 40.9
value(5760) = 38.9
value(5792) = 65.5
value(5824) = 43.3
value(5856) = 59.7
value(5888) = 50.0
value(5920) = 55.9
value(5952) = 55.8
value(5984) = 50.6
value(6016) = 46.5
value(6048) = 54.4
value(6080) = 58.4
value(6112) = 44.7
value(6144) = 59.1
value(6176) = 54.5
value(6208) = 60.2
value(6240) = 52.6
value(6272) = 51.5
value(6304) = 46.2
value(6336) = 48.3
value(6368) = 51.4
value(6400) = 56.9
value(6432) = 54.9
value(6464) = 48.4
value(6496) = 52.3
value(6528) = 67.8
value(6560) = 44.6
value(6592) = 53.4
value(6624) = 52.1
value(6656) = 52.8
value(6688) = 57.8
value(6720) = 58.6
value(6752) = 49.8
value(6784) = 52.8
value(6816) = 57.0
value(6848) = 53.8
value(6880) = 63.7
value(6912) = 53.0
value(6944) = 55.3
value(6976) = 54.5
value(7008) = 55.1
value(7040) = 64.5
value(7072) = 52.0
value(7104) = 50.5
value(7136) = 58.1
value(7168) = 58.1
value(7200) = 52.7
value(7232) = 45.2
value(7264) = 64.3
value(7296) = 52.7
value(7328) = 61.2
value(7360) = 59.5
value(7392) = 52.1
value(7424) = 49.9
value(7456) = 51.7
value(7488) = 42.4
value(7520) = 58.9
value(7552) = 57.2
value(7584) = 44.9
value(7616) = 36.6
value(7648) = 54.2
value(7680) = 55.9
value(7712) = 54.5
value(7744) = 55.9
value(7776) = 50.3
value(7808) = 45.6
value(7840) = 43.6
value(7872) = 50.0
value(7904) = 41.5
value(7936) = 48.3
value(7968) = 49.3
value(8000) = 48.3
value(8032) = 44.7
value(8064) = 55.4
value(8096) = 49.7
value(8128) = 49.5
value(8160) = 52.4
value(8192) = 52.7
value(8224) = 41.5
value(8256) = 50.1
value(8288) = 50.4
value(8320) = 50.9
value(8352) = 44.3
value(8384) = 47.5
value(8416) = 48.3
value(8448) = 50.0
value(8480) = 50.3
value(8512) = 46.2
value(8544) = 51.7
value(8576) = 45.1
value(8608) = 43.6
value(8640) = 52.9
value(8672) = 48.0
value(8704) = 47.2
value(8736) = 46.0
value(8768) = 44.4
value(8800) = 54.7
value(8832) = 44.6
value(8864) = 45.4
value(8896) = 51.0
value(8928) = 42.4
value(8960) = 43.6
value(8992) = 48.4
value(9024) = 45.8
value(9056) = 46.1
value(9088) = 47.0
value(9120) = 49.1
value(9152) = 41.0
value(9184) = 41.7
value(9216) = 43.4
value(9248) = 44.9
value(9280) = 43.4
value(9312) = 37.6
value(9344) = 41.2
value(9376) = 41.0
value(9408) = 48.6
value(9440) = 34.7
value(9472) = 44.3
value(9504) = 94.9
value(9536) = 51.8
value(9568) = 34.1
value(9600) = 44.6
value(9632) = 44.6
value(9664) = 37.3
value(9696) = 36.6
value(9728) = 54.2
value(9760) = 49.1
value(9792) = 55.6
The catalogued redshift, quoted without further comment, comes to 0.448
